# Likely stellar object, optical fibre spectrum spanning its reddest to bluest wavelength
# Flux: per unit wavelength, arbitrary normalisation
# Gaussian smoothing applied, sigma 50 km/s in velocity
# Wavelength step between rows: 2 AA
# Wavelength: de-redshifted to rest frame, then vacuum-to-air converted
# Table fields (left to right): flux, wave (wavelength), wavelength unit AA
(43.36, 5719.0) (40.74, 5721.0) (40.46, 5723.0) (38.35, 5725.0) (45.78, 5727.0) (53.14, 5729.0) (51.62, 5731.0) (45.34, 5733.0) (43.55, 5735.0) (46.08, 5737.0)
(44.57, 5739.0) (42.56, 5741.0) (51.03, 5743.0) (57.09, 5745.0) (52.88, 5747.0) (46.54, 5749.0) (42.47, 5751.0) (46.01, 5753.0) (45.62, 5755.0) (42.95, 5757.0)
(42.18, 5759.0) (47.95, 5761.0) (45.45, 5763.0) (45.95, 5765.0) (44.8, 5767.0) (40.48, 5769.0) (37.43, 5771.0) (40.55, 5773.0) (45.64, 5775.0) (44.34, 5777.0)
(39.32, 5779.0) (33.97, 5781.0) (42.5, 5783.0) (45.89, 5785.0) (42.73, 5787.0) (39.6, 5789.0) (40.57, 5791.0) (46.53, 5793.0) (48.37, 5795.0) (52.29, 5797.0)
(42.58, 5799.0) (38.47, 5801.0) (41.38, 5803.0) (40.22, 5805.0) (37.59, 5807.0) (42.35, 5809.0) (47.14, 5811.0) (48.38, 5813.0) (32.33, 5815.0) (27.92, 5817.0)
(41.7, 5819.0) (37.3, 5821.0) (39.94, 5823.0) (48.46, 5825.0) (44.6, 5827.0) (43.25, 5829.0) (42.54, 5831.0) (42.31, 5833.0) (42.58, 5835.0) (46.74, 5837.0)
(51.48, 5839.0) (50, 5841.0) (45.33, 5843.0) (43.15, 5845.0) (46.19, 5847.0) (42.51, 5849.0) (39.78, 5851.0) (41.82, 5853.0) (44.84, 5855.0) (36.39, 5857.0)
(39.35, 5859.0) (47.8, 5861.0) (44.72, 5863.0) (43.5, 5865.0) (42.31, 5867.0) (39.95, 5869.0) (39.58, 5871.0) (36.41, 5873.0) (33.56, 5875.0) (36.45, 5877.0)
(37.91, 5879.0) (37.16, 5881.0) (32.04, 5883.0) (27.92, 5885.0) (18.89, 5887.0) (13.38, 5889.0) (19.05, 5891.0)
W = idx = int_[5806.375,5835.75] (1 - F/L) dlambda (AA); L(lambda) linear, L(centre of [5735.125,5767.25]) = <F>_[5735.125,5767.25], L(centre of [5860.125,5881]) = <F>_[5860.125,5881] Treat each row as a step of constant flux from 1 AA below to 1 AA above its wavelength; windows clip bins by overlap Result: 1.0 AA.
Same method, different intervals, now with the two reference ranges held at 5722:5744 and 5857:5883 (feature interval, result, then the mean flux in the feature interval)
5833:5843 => -1.47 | 46.9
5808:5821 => 0.69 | 39.8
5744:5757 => -0.90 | 48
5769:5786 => 0.97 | 41.2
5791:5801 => -0.71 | 45.9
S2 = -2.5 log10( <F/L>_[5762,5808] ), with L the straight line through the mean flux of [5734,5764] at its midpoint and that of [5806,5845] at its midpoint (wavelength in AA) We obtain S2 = 0.06 mag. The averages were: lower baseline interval 46.5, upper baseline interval 42.7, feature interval 42.5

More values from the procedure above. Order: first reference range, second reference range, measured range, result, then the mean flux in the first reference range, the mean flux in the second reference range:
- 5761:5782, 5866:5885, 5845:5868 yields -0.133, 42.1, 36.8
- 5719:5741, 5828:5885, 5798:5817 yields 0.061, 44.8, 41.5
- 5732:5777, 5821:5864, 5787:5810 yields 0.046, 45.3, 43.8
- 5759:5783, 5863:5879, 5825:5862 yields -0.104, 42.4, 39.1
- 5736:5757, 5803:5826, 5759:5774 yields 0.052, 47.3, 40.3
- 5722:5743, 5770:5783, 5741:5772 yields -0.076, 45.4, 40.4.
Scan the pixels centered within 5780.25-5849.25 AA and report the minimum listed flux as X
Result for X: 27.92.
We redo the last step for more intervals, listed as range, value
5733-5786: 33.97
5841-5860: 36.39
